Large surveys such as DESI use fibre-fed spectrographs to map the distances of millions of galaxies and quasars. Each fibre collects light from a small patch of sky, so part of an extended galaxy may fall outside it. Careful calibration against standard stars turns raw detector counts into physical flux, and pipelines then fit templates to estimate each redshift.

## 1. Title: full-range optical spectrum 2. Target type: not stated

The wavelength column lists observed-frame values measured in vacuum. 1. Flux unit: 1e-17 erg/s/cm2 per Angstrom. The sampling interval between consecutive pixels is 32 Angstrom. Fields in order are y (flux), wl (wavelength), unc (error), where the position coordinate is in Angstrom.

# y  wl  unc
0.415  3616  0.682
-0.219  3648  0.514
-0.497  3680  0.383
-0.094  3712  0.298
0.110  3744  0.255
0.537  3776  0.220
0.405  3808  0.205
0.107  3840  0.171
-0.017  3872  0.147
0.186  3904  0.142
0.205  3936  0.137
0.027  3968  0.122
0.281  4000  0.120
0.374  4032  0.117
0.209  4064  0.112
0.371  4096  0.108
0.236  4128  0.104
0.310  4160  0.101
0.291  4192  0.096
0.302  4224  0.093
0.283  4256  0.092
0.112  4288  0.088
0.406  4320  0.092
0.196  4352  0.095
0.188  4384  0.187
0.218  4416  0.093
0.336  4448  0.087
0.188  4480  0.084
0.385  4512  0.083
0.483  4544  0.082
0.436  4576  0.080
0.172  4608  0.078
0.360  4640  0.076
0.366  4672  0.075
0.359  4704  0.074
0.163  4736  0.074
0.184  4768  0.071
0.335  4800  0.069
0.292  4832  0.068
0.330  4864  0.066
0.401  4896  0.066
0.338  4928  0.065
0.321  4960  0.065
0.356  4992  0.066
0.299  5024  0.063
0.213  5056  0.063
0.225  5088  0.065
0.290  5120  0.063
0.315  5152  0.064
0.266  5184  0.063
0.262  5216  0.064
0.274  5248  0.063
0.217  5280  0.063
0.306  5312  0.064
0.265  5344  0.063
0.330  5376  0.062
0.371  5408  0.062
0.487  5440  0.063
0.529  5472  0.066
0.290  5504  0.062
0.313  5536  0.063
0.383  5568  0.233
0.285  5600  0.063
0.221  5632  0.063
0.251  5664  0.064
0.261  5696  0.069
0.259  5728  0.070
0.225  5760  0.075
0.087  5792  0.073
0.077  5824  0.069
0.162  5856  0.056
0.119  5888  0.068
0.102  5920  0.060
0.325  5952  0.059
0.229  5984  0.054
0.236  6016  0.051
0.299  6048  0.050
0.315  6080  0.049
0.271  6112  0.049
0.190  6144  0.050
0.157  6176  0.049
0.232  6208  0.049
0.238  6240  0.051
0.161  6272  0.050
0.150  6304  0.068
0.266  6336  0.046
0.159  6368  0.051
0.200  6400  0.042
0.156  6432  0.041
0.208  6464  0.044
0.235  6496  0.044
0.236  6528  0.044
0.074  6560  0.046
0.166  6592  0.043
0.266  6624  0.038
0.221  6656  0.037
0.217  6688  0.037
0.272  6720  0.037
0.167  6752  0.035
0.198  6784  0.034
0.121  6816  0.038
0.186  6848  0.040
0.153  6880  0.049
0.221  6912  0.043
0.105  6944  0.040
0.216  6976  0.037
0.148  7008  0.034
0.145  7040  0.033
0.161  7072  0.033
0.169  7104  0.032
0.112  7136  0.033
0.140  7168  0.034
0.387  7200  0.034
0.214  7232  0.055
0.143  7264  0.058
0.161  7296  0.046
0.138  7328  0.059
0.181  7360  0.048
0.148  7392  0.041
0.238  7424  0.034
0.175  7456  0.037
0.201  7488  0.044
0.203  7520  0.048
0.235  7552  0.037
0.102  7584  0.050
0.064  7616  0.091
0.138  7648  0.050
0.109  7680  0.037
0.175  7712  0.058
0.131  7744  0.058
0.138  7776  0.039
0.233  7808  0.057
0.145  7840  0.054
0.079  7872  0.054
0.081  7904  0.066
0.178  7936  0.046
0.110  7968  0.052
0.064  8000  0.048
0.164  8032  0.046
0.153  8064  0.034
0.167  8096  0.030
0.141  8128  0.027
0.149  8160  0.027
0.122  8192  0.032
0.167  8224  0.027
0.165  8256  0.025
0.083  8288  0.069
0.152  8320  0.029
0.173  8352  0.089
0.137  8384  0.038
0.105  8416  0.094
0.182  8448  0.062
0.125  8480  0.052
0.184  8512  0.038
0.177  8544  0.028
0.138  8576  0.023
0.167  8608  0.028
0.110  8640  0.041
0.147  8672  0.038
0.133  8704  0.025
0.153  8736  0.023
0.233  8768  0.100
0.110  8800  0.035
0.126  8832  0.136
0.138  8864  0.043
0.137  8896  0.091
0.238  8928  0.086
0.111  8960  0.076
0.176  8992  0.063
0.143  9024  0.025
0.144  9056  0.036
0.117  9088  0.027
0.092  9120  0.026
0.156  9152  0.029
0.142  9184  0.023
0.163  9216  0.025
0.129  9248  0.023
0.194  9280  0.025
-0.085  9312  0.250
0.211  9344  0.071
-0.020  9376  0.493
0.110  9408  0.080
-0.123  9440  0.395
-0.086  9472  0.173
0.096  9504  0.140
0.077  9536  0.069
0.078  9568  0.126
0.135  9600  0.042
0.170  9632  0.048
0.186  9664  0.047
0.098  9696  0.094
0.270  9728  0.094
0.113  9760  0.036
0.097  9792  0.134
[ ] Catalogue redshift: 0.095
